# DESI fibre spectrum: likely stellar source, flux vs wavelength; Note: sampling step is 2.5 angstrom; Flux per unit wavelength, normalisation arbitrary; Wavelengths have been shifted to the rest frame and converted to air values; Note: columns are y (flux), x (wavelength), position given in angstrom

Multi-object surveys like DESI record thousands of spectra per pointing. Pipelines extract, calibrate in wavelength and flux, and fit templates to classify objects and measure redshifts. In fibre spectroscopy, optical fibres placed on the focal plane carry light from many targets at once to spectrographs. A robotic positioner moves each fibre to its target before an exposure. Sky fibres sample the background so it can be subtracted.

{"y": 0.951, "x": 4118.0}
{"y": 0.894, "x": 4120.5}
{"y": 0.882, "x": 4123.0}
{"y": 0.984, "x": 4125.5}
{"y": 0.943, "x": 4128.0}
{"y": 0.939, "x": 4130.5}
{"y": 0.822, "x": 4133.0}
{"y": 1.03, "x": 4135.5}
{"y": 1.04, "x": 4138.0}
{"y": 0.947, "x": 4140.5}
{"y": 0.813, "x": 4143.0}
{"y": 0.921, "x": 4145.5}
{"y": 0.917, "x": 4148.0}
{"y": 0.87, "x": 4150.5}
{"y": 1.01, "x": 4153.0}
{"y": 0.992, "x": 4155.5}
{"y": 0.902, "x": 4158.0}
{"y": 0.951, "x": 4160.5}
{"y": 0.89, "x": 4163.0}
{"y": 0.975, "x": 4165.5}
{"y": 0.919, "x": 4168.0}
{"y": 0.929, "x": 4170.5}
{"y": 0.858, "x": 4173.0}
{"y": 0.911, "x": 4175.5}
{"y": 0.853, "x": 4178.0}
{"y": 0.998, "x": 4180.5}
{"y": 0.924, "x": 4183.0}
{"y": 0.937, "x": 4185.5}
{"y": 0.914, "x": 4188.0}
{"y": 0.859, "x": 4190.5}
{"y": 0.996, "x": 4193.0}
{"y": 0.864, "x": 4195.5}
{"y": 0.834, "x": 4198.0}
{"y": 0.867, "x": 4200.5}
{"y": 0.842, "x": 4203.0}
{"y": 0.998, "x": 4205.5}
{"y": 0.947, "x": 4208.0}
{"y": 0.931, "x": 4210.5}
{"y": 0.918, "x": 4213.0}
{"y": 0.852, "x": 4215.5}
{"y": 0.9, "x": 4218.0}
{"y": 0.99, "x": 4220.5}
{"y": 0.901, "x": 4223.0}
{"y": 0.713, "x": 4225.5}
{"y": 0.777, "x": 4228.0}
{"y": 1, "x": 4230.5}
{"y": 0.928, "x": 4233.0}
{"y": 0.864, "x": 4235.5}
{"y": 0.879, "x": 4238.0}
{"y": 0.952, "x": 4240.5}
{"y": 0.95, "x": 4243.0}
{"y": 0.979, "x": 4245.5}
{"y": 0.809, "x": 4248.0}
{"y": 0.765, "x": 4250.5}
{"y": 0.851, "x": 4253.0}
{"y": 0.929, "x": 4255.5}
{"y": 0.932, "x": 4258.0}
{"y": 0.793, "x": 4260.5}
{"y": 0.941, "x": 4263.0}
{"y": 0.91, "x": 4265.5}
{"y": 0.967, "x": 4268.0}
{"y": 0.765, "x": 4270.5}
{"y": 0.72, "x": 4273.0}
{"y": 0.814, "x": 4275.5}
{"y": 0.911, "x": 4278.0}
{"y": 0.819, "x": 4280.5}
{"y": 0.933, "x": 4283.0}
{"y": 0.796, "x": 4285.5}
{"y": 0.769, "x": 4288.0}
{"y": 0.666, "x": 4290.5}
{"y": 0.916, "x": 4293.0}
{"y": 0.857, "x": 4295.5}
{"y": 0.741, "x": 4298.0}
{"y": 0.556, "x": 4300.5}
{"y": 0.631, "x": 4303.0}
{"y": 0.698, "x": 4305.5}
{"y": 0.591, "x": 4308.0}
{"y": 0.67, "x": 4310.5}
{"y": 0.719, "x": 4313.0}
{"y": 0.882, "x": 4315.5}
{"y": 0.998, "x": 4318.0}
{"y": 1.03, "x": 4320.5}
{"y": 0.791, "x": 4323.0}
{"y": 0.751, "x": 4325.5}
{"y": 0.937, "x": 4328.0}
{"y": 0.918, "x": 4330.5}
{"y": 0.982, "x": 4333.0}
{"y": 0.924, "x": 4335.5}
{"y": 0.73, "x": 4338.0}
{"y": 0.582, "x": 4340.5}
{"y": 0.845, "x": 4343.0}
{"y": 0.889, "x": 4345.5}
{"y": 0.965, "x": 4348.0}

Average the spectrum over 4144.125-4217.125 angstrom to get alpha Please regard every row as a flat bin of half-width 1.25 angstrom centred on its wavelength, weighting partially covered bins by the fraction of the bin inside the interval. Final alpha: 0.916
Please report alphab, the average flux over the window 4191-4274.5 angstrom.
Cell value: 0.886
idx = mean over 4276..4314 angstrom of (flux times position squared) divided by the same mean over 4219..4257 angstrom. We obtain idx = 0.87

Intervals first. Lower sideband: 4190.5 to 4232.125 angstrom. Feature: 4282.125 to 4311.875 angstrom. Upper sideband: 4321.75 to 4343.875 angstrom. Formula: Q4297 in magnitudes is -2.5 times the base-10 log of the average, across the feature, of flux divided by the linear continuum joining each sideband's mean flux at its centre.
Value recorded 0.16 mag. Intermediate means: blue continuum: 0.895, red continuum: 0.829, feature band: 0.733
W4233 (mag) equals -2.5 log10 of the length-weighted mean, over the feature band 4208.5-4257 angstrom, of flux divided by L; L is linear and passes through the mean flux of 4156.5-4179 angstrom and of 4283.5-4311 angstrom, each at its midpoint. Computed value -0.09 mag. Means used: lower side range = 0.911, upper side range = 0.725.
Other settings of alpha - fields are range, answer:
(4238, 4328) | 0.825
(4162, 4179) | 0.906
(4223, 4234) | 0.858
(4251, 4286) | 0.862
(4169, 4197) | 0.912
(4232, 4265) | 0.89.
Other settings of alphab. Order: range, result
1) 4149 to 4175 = 0.929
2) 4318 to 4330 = 0.892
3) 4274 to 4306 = 0.779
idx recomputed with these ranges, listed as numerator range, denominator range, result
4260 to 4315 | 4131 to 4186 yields 0.90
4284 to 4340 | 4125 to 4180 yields 0.92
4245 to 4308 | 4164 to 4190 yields 0.93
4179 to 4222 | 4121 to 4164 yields 1.01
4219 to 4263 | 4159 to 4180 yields 1.00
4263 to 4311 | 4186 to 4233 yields 0.90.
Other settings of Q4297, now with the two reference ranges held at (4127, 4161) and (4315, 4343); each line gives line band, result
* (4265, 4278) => 0.061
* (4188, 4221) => 0.007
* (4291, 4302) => 0.159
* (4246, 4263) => 0.042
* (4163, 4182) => 0.007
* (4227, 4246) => -0.019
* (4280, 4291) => 0.100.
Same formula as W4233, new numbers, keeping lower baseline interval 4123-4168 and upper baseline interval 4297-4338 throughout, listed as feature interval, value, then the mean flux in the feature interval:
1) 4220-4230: 0.03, 0.846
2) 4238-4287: -0.03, 0.87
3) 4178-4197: -0.02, 0.921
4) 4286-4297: 0.03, 0.8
